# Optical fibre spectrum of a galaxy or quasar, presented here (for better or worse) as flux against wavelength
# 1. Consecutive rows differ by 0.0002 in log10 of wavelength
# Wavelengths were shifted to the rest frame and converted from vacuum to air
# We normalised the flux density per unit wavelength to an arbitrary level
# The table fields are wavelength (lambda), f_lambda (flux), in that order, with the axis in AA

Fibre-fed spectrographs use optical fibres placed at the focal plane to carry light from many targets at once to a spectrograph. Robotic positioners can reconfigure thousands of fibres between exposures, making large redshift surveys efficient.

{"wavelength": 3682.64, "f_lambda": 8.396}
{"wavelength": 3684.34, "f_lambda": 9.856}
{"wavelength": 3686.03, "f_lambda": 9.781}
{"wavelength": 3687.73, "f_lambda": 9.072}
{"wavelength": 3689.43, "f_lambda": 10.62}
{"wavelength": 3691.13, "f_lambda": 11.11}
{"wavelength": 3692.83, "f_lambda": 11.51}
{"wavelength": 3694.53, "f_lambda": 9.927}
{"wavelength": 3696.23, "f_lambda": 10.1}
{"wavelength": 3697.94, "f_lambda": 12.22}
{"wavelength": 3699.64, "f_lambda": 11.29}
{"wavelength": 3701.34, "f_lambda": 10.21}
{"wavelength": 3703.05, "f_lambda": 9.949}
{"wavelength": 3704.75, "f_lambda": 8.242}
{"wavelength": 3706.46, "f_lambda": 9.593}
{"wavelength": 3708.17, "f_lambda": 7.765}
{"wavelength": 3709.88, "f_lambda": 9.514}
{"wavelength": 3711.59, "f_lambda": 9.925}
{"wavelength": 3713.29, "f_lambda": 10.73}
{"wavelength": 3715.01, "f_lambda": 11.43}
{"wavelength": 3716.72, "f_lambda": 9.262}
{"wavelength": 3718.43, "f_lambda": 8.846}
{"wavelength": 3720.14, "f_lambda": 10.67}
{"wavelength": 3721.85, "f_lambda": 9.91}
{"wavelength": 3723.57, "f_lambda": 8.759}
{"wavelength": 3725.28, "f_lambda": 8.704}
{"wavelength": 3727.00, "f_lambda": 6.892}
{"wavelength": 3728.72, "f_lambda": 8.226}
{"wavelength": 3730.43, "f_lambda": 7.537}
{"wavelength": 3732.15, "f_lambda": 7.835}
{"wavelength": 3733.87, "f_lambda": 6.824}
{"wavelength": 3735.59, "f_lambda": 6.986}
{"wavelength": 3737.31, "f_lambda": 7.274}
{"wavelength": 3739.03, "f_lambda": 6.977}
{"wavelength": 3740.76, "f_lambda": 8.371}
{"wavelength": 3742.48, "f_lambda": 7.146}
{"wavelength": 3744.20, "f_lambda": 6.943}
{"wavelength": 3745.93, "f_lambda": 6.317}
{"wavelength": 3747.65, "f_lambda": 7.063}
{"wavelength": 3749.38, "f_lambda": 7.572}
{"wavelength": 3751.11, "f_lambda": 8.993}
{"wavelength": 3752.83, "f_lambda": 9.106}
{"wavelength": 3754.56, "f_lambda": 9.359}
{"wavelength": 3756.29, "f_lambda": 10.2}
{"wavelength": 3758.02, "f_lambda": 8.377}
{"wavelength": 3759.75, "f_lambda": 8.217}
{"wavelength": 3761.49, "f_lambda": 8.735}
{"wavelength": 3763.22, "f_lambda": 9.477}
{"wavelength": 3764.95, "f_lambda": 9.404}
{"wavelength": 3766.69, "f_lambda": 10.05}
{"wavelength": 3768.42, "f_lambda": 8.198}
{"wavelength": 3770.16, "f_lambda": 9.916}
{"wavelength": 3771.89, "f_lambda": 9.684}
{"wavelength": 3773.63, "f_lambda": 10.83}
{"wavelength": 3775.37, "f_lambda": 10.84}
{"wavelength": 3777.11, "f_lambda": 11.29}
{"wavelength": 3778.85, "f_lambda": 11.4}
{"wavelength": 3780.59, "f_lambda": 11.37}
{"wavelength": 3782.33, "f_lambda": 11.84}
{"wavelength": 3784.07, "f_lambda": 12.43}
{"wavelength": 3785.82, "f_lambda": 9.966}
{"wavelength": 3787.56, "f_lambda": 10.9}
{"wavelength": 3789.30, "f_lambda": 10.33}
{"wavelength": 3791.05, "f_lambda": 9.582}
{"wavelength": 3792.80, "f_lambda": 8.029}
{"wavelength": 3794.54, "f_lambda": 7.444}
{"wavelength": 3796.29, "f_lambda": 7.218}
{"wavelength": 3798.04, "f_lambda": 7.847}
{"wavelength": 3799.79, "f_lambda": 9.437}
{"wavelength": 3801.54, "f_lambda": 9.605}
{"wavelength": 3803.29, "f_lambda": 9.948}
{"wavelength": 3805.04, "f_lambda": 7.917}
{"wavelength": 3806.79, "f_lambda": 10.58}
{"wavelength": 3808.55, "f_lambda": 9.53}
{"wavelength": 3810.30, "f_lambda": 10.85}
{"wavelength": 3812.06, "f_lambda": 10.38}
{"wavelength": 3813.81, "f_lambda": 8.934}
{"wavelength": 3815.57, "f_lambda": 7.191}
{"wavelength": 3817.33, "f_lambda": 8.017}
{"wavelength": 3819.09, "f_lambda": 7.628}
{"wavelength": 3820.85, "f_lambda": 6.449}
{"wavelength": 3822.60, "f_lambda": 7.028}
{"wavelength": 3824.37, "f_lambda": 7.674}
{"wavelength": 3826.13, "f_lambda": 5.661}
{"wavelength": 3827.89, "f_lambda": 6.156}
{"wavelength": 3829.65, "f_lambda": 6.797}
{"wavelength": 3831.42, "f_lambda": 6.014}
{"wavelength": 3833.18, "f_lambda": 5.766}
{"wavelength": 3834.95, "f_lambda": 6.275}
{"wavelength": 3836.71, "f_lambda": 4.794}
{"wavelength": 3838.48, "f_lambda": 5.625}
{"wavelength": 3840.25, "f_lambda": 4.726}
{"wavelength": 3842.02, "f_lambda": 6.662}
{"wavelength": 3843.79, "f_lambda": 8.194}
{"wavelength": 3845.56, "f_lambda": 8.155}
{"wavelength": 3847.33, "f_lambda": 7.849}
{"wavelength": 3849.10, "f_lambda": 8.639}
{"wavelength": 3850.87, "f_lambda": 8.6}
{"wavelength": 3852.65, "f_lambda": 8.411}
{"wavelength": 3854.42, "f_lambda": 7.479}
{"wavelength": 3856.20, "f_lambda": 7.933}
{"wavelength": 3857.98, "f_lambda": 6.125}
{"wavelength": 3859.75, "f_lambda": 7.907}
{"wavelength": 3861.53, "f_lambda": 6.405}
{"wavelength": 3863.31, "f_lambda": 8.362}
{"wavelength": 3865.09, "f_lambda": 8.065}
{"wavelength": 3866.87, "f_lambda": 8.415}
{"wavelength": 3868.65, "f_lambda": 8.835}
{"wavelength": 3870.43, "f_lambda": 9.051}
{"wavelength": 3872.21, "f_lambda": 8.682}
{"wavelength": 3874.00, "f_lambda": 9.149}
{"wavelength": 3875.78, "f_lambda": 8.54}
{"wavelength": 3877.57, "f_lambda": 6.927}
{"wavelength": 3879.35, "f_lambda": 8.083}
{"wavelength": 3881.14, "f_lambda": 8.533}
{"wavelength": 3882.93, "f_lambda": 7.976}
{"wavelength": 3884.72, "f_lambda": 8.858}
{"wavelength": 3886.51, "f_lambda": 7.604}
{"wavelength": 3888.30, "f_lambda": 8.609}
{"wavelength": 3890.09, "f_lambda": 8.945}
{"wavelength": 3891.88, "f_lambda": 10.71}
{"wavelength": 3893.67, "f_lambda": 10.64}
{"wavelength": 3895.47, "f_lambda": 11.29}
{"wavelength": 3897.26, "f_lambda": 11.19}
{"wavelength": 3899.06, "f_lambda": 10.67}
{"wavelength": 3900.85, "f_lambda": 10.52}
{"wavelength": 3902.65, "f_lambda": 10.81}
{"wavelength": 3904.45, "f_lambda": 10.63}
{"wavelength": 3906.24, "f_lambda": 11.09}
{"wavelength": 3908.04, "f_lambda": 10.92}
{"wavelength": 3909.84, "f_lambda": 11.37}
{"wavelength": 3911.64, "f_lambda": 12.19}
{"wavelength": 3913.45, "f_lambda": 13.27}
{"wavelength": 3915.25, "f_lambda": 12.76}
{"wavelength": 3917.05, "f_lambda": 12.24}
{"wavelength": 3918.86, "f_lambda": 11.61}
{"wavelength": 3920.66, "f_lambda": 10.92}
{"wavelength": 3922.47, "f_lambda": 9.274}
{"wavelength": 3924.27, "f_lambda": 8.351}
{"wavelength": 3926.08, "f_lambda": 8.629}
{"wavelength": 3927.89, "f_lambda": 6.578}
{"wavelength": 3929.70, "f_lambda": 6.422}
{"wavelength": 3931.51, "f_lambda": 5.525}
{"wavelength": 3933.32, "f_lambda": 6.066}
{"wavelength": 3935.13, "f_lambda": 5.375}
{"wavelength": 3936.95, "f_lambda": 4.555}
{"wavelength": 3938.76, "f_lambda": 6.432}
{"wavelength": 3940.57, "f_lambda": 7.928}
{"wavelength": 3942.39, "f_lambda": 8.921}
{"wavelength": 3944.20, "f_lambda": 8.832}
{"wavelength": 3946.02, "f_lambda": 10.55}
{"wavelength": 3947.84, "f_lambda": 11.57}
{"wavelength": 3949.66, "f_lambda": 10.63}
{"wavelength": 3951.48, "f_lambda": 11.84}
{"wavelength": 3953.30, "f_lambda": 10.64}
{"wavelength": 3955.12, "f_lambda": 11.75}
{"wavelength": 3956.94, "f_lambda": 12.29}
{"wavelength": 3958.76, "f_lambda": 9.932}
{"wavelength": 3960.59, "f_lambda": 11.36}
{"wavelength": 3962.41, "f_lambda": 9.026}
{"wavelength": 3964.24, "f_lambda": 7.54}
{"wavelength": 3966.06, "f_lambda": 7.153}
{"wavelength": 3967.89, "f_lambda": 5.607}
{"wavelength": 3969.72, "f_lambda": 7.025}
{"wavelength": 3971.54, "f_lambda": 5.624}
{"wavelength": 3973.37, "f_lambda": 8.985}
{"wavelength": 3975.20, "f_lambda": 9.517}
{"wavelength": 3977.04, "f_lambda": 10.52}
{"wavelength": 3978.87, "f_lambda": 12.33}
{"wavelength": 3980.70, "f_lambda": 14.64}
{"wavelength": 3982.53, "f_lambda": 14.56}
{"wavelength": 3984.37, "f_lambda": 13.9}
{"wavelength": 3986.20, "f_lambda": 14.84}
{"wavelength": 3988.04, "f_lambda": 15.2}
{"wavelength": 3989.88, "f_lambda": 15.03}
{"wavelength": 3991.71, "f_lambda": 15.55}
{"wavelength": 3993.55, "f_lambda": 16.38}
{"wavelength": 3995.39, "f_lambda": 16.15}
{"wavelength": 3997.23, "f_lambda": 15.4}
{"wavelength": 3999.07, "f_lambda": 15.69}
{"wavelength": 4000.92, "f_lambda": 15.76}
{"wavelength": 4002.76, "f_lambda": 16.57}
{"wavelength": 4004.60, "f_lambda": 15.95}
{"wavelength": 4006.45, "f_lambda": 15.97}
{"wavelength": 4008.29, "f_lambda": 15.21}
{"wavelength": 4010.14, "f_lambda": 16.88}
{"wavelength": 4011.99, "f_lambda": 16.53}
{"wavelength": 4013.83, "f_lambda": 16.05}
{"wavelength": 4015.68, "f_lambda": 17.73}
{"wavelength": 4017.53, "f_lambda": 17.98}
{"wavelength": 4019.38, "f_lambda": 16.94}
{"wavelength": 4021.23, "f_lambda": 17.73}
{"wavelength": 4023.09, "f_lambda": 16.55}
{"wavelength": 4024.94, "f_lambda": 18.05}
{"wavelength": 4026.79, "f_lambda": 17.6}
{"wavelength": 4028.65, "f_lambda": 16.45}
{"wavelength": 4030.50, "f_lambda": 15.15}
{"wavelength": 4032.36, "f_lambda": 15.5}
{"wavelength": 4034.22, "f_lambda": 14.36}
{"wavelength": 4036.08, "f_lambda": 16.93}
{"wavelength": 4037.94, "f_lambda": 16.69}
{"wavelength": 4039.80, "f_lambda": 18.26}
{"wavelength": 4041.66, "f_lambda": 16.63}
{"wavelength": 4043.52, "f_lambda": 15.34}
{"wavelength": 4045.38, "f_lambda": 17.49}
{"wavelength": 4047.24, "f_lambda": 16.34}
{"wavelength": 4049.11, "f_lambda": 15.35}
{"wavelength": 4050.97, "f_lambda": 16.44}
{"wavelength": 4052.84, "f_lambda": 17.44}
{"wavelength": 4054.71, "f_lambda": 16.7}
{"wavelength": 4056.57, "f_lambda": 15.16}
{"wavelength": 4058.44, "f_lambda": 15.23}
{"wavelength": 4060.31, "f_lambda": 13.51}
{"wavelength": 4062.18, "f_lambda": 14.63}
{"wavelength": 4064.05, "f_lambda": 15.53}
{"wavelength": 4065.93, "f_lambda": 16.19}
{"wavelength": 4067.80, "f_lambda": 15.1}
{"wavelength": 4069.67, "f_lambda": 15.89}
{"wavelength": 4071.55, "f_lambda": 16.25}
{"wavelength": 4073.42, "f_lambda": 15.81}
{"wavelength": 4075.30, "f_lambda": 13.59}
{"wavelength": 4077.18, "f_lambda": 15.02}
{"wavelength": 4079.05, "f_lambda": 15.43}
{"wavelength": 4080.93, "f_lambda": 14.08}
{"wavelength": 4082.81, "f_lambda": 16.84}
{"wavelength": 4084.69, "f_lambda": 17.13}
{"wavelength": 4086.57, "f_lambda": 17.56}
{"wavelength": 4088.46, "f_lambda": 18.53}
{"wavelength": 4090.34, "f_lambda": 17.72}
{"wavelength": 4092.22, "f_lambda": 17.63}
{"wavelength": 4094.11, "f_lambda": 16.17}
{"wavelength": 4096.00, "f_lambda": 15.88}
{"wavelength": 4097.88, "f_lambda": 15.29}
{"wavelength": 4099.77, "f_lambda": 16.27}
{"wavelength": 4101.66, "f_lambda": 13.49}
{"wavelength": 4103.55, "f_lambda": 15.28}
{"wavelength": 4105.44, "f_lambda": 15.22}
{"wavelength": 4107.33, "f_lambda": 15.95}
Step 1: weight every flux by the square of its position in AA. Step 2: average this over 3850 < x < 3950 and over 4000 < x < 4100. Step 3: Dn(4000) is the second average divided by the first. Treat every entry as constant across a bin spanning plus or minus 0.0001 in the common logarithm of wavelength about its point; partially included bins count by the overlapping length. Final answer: 1.94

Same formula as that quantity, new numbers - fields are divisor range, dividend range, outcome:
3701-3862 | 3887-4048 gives 1.61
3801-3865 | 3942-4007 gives 1.71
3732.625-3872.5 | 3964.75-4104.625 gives 2.05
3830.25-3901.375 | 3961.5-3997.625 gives 1.53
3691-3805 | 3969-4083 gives 1.91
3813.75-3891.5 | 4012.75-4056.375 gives 2.42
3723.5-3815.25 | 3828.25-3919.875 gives 1.03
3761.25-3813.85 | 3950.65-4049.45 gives 1.61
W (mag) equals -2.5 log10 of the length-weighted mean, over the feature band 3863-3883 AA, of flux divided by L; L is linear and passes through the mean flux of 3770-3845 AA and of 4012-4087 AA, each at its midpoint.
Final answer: 0.25 mag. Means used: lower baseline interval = 8.55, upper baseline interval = 16.2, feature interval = 8.4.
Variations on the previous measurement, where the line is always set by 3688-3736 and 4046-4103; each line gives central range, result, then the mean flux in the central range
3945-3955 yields 0.23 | 11.1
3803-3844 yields 0.47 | 7.4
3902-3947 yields 0.39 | 9.24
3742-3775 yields 0.18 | 8.77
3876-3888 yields 0.47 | 8.05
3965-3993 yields 0.24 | 11.4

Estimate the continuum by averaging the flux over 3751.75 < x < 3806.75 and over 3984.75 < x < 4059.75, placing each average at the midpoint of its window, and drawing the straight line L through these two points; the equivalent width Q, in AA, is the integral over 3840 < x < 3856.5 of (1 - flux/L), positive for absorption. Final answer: 5.4 AA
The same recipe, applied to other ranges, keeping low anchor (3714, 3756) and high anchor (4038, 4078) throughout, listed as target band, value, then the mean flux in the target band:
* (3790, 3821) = 3.5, 8.76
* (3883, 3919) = 4.3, 10.7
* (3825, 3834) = 3.7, 6.13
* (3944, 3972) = 8.1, 9.54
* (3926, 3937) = 5.8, 6.1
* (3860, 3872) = 3.3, 8.2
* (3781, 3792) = -1.6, 10.8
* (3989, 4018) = -3.2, 16.2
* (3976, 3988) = 0.4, 13.5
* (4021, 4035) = -1.2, 16.4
